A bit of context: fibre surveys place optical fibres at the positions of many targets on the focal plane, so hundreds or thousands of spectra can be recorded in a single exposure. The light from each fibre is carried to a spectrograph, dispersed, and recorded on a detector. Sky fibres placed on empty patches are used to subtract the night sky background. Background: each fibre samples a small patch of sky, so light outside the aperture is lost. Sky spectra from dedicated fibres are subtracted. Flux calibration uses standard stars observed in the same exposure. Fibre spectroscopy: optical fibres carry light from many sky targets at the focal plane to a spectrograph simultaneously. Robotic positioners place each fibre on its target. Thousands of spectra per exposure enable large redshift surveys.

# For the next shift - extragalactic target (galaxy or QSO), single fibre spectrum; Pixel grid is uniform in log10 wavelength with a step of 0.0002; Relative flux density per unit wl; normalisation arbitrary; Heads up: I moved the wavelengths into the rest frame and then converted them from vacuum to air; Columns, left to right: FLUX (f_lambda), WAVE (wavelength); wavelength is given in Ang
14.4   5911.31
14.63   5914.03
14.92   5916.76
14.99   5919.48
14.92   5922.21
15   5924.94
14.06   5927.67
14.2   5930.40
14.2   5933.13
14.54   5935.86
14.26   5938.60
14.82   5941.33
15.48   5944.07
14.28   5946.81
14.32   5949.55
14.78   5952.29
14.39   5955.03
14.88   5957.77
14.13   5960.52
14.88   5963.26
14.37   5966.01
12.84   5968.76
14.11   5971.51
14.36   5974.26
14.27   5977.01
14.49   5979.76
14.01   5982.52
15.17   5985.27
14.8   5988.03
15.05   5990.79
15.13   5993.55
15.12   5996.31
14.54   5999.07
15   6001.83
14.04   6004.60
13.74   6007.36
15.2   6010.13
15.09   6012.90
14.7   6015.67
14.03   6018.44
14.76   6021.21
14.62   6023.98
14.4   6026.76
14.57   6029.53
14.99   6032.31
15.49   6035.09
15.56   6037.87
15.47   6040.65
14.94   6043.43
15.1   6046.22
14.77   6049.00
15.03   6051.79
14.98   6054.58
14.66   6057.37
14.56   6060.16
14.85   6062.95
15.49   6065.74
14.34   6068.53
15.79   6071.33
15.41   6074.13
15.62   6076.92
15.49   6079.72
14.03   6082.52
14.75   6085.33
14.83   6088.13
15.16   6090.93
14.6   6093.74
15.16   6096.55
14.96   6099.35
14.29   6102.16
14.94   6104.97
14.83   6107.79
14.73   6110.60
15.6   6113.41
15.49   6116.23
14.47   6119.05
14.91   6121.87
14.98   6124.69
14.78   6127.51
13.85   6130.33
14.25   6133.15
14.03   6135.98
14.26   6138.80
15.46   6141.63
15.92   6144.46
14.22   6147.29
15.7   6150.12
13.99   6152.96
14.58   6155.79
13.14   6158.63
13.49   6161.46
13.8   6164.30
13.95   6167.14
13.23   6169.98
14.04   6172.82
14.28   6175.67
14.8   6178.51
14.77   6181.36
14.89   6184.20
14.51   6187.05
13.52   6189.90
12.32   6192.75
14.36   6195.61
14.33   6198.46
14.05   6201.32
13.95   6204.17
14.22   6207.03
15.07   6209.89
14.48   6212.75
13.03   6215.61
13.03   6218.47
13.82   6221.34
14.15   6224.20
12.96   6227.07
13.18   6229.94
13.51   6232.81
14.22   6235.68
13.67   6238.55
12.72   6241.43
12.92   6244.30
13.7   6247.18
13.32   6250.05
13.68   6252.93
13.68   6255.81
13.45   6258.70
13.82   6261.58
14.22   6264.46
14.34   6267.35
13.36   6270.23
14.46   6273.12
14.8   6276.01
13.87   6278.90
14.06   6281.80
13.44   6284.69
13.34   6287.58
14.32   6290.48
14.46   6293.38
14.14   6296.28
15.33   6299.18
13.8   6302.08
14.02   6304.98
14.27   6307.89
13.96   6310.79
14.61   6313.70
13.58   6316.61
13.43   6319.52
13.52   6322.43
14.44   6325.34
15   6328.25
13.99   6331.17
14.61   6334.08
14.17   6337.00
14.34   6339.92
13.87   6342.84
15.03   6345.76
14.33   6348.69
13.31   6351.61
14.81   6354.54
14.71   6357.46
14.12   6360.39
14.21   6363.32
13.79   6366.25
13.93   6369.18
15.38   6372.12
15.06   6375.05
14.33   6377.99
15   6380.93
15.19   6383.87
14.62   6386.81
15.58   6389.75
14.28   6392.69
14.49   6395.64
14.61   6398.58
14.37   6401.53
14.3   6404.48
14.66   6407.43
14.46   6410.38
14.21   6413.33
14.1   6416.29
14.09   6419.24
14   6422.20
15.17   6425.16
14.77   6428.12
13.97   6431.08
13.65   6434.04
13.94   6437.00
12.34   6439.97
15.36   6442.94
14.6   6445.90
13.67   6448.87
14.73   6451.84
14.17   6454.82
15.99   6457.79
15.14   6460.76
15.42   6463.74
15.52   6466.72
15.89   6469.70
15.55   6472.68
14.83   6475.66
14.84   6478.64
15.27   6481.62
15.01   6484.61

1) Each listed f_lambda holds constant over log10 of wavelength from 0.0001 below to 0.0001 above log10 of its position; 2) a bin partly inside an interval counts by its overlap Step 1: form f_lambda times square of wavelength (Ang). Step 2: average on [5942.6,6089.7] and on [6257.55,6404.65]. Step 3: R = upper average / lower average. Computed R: 1.1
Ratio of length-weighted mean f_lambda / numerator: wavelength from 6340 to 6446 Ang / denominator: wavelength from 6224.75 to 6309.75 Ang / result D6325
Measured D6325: 1.0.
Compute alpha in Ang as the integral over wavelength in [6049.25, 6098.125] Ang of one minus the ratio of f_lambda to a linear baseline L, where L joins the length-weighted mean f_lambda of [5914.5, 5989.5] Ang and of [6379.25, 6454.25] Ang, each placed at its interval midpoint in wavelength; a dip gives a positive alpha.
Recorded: -1.7 Ang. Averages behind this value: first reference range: 14.5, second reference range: 14.4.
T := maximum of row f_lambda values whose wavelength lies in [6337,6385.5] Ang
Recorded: 15.38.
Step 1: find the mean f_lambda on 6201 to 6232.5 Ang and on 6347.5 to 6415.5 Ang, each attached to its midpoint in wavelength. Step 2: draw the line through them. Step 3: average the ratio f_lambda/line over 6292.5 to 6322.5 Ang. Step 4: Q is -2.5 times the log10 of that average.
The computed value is 0.005 mag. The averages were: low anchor 13.8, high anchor 14.5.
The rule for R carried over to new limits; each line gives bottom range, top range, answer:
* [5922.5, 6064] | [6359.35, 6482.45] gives 1.14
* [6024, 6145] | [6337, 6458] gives 1.07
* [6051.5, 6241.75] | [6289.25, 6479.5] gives 1.08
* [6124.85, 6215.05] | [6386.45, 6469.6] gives 1.11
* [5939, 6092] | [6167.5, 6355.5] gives 1.03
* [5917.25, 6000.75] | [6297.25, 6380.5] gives 1.11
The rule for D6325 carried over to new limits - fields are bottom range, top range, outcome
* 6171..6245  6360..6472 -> 1.05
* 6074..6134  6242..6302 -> 0.94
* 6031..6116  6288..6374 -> 0.95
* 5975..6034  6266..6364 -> 0.97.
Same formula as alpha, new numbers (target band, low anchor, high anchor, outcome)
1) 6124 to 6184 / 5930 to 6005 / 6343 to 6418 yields 0.6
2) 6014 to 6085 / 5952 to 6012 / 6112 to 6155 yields -1.5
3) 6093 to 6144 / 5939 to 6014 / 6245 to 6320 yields -1.7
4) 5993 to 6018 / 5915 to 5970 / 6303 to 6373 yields -0.4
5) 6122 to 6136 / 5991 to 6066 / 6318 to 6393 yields 0.2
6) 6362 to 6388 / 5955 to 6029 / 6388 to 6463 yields -0.3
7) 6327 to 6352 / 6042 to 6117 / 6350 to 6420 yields 0.4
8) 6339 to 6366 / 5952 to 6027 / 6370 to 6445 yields 0.4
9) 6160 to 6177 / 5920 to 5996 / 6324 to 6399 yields 0.8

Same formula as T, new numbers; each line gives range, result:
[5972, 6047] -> 15.56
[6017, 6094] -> 15.79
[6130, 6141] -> 14.26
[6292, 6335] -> 15.33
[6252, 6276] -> 14.46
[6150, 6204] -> 15.7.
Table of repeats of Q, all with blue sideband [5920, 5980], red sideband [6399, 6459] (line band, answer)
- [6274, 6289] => 0.03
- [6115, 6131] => -0.03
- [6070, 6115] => -0.04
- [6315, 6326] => 0.05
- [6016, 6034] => -0.01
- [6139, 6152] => -0.06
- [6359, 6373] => 0.01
